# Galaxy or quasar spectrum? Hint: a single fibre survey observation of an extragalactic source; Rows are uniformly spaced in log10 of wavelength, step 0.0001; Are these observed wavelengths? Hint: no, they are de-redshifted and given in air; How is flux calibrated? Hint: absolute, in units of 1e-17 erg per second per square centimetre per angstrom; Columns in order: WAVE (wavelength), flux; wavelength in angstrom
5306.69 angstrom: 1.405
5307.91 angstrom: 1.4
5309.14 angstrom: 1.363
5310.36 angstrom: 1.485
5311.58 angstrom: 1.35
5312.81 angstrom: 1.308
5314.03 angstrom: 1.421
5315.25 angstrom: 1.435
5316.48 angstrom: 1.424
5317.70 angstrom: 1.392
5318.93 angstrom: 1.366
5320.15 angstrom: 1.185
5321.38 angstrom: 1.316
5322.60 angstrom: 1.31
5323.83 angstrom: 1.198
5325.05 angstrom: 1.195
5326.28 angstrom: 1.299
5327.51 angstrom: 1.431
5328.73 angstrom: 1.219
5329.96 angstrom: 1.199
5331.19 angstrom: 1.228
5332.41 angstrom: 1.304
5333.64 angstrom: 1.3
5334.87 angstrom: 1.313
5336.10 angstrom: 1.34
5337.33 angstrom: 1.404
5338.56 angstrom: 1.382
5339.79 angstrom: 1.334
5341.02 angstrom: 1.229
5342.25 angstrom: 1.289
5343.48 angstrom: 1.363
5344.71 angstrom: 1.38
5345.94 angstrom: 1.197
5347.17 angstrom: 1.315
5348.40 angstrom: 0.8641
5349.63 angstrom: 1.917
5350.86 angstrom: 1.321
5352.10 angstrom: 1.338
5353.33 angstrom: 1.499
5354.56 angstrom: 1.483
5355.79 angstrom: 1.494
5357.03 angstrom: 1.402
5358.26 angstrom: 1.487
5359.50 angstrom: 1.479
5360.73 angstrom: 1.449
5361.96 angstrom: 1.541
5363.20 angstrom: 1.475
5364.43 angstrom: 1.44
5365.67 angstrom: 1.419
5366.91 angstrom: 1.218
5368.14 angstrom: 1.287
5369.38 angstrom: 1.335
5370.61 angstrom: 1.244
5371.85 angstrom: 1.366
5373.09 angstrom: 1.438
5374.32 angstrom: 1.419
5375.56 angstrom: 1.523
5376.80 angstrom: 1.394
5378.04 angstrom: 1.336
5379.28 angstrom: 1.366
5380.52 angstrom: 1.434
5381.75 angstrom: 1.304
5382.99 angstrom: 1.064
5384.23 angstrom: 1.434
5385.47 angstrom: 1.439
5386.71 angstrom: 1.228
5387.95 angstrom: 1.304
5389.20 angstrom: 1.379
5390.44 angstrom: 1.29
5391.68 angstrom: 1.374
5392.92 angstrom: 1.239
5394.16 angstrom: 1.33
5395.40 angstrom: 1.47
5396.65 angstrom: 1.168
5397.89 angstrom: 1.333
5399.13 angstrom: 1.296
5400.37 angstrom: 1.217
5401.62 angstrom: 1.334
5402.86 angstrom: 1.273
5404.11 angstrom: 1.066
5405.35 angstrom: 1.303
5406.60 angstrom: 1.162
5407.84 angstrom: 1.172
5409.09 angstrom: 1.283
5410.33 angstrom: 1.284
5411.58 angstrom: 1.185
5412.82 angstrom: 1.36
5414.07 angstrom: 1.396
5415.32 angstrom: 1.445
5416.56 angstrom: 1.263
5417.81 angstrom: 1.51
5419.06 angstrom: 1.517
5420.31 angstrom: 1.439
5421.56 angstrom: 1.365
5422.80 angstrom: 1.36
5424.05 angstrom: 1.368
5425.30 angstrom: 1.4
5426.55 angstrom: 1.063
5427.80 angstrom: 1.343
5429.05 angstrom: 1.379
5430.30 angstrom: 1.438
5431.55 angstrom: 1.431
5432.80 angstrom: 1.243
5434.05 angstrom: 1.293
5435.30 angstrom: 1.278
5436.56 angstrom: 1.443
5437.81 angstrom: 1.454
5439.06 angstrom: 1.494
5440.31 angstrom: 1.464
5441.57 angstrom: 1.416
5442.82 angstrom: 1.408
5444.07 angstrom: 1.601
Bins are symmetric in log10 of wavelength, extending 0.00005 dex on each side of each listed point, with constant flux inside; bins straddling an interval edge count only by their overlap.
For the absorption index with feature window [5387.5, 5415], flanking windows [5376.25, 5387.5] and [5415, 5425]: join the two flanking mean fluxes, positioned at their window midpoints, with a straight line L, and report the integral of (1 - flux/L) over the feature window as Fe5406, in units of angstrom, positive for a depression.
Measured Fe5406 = 1.7 angstrom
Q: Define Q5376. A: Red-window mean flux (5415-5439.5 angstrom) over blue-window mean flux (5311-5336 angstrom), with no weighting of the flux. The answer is 1.05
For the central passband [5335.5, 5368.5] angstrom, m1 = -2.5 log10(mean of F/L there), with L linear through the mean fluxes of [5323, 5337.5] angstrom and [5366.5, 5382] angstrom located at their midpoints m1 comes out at -0.05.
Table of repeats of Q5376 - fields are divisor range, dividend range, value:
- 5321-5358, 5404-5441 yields 1.01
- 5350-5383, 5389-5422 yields 0.94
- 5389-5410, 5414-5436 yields 1.07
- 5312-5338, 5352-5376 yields 1.08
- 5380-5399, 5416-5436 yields 1.03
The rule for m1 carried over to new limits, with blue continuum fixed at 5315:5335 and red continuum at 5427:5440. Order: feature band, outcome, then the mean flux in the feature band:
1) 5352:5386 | -0.05 mag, 1.4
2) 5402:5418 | 0.07 mag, 1.28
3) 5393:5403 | 0.04 mag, 1.3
